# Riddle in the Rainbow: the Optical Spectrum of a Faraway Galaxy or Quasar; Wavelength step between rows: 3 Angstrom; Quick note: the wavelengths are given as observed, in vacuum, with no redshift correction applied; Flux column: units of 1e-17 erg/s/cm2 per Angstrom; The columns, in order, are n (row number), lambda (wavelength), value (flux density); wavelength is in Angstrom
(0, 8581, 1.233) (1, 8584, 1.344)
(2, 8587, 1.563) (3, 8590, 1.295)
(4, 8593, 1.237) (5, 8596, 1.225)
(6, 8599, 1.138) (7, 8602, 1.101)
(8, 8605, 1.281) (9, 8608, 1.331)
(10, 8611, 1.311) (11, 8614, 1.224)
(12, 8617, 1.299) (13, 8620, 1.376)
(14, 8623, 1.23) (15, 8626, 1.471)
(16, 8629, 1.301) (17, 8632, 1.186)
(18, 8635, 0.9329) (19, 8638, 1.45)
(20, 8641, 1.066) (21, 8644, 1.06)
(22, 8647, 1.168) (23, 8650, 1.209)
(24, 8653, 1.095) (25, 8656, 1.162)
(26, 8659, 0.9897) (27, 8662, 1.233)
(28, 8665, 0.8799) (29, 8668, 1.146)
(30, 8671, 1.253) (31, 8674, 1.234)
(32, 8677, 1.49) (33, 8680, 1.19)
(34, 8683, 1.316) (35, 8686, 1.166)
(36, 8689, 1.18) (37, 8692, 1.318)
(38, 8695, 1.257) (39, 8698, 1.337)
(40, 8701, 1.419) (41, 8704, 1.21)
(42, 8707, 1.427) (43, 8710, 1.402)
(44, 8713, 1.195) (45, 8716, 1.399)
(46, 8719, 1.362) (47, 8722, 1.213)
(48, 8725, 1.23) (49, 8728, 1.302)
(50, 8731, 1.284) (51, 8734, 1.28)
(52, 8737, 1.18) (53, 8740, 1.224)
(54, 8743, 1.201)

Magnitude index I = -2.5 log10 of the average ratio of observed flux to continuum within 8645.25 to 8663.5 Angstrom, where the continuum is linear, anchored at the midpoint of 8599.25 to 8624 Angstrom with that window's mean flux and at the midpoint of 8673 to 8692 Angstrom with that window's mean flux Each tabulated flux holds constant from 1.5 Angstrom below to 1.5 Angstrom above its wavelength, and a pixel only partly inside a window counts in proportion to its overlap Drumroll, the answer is 0.11 mag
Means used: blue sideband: 1.26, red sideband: 1.27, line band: 1.14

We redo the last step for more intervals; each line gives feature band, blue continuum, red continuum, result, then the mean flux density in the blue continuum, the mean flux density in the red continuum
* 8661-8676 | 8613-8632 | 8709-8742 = 0.121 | 1.31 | 1.28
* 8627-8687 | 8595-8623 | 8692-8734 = 0.089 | 1.25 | 1.31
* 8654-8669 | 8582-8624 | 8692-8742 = 0.192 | 1.28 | 1.29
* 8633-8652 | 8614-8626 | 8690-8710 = 0.150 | 1.31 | 1.33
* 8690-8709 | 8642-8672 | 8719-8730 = -0.099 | 1.12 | 1.27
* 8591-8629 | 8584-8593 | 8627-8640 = 0.027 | 1.38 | 1.22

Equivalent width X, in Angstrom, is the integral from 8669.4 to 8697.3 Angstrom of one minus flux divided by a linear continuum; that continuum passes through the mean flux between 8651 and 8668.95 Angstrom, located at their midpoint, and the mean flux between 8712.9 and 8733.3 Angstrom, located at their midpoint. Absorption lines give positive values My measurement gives -2.6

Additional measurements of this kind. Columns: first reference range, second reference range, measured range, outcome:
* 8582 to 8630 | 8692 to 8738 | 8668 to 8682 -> 0.24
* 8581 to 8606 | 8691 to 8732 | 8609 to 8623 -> -0.19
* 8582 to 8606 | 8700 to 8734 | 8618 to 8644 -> 0.85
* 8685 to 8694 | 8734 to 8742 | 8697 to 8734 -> -2.79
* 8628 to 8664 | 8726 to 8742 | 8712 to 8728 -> -0.64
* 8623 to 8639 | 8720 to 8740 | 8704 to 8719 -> -1.09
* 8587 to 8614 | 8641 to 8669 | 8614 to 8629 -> -1.64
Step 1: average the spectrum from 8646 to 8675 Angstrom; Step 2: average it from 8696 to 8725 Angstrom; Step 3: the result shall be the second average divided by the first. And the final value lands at 1.2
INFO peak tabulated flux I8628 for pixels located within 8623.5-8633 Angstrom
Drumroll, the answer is 1.471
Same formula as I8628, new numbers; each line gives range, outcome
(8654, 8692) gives 1.49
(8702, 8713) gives 1.427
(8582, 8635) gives 1.563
